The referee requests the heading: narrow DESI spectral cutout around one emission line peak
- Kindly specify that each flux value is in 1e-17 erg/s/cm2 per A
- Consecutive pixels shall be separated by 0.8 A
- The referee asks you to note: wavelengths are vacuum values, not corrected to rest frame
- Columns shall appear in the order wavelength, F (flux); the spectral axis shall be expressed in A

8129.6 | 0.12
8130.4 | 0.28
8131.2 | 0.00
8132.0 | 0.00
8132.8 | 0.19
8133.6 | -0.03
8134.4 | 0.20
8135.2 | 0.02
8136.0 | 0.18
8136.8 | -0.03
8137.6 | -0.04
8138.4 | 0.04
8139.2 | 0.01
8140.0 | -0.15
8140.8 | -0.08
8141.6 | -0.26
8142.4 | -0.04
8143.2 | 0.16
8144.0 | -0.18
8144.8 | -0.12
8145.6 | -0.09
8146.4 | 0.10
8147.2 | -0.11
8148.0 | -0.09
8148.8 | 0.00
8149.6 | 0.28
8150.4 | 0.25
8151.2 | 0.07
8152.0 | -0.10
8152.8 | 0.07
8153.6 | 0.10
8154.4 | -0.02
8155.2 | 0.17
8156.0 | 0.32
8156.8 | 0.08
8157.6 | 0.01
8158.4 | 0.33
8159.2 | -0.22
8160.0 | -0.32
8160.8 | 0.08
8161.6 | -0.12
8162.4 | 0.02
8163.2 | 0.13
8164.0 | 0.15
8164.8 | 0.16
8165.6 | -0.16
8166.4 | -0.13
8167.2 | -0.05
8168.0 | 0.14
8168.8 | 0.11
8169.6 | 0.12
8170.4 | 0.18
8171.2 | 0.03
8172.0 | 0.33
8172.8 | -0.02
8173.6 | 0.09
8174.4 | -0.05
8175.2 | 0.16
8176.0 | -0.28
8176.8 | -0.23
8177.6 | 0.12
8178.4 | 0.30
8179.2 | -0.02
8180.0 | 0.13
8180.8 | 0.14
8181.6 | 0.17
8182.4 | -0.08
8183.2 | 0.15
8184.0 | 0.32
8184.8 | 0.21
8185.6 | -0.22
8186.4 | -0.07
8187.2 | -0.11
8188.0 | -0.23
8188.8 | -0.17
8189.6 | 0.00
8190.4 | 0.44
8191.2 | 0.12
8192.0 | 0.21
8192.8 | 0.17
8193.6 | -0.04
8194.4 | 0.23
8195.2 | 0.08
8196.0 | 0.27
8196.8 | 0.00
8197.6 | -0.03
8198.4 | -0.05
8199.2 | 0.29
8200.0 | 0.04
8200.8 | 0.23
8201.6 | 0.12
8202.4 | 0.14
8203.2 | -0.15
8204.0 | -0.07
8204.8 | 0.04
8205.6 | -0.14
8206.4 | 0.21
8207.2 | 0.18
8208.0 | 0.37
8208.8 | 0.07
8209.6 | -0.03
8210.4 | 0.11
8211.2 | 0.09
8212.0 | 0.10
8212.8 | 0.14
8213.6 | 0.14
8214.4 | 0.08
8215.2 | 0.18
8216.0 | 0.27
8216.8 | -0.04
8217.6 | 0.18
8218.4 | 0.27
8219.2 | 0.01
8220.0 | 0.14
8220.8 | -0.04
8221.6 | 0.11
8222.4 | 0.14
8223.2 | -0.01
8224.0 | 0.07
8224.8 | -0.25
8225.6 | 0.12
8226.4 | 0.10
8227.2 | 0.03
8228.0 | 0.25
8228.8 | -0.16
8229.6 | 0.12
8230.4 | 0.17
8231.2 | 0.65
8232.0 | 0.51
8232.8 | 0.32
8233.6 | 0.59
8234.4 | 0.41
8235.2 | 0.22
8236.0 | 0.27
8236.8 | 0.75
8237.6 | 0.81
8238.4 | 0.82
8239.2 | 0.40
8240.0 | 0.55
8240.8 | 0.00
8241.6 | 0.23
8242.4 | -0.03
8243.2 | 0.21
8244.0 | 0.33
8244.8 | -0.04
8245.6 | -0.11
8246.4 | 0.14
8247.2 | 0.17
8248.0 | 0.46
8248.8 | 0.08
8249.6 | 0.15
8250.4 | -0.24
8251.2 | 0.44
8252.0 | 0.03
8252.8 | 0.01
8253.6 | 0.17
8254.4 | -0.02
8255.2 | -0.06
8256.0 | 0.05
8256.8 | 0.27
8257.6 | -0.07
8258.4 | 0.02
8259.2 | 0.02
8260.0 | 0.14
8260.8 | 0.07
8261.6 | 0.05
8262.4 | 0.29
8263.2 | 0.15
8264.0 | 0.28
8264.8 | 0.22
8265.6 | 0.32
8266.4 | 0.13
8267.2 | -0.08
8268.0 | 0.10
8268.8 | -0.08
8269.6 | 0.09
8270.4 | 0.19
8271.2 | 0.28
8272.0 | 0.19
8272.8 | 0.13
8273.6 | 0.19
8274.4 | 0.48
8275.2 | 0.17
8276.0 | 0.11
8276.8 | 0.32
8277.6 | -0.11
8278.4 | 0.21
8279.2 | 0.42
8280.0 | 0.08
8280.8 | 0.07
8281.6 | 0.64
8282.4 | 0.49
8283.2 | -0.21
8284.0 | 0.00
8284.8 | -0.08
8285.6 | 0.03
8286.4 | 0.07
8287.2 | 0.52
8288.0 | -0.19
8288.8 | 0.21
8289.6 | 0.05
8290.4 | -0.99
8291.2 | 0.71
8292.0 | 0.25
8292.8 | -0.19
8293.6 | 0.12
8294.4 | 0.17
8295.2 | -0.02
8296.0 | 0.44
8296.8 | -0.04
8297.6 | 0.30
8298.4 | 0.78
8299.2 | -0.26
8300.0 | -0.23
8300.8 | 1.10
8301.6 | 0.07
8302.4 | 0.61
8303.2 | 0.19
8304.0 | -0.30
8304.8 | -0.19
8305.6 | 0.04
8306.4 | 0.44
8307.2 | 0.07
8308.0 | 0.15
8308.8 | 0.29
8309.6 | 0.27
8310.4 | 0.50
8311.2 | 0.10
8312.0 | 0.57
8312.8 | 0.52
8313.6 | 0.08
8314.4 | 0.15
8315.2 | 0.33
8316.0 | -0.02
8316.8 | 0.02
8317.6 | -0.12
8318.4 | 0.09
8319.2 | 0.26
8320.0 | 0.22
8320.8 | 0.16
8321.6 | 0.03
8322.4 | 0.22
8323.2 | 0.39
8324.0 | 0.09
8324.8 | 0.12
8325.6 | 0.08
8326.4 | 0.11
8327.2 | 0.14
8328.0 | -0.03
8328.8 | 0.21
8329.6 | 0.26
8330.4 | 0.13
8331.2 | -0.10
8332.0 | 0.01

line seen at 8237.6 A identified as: [O II] 3727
